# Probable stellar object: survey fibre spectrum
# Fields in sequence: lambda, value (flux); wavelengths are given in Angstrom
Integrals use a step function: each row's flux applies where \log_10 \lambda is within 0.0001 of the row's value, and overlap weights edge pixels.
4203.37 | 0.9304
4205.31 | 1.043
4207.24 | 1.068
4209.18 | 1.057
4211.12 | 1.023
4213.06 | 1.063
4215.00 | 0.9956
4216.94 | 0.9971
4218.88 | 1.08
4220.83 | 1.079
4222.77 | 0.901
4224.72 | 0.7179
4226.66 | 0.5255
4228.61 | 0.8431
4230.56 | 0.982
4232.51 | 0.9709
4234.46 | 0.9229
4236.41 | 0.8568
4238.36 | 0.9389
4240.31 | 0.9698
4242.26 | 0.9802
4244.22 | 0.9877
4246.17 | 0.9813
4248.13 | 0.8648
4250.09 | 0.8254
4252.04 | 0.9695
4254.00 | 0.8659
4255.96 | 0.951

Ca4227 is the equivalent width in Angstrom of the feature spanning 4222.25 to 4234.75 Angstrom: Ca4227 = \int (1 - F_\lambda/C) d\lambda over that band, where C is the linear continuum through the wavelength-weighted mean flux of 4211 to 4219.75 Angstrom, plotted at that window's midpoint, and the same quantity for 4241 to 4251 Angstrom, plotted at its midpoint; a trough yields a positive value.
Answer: 2.0 Angstrom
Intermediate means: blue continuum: 1.03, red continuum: 0.929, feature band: 0.83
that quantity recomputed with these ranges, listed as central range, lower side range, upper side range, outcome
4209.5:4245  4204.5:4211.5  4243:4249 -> 2.2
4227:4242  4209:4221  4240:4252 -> 0.9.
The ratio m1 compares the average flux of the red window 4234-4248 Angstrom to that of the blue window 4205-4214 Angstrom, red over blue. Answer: 0.90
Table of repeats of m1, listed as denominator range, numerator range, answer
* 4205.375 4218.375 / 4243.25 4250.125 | 0.89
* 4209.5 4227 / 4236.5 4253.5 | 0.98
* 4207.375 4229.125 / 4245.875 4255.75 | 0.96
